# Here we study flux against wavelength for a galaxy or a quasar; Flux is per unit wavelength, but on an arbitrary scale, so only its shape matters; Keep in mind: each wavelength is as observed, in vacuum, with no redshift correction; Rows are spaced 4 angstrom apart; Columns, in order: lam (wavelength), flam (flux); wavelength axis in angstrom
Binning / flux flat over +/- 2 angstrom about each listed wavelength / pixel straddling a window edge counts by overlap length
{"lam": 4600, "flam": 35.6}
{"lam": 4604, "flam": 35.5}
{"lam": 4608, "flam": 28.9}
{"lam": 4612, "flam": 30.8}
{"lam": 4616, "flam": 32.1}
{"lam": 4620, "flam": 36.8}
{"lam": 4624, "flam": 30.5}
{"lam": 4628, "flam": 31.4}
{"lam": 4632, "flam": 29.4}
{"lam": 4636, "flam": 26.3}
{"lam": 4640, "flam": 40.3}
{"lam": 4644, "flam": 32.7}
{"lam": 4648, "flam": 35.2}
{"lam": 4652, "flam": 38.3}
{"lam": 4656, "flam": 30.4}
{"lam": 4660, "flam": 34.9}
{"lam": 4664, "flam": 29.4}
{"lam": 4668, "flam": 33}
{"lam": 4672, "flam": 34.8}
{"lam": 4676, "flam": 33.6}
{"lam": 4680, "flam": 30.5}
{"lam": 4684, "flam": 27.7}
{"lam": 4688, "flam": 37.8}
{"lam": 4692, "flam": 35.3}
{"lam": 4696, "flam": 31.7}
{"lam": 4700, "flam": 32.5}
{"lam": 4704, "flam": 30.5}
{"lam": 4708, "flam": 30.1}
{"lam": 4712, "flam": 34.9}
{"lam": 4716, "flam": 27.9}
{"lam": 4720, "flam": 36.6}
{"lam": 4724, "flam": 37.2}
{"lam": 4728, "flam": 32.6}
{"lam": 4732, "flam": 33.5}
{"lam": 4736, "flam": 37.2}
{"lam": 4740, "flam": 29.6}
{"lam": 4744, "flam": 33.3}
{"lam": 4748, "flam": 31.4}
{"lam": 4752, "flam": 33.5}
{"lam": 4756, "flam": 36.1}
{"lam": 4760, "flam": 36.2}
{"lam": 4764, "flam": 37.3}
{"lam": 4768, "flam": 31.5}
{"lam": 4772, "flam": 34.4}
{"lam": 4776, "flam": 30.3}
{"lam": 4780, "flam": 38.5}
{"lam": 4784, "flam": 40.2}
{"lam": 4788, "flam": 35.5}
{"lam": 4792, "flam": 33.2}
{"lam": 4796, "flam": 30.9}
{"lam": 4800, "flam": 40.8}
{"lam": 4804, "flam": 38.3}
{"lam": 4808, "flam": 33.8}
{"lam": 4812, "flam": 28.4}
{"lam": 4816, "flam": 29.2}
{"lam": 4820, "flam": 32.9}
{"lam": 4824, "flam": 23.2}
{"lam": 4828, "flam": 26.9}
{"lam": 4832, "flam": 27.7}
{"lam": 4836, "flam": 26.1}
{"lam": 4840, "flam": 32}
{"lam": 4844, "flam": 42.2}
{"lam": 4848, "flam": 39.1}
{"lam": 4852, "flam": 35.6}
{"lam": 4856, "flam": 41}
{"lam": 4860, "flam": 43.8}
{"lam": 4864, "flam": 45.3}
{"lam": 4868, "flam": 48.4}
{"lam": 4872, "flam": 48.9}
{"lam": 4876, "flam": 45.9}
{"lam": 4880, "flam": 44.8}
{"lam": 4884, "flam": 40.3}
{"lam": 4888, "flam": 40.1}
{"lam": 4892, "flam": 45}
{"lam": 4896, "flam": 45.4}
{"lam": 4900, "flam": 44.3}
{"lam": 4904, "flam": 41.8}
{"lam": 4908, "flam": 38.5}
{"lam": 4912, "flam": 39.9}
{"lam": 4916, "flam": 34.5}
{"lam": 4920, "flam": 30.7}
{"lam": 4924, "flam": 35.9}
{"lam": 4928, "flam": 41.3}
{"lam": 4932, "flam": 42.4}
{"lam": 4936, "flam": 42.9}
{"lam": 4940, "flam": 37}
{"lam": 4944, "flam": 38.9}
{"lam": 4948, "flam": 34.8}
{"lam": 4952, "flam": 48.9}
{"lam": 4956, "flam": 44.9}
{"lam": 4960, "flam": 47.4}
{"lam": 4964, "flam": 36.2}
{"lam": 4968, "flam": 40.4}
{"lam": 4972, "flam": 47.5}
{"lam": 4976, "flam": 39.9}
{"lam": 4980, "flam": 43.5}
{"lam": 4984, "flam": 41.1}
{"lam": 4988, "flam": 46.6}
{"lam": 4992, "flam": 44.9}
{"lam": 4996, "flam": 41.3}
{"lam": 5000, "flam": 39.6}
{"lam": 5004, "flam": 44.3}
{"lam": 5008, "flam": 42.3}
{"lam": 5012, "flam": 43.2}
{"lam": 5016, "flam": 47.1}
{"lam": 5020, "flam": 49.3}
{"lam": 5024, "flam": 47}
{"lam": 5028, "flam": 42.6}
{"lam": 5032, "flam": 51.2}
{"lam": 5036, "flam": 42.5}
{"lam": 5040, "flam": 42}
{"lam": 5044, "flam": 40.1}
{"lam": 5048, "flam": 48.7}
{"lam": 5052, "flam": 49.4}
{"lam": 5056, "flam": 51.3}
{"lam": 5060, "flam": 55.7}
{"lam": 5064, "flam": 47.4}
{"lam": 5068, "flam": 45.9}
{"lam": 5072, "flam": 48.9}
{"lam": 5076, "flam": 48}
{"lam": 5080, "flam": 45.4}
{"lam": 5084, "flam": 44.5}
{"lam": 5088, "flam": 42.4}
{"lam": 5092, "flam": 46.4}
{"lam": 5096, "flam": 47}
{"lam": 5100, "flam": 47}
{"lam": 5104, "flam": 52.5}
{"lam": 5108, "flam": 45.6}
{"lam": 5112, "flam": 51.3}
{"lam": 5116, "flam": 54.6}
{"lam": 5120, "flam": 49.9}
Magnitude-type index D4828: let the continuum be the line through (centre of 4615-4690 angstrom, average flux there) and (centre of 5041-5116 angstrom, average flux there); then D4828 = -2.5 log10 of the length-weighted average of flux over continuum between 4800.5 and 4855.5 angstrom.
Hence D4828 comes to 0.201 mag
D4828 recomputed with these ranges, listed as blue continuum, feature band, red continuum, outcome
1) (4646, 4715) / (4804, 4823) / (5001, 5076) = 0.21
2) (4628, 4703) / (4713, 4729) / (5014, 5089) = 0.04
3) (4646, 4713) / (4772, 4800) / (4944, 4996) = 0.04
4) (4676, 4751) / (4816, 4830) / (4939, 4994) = 0.31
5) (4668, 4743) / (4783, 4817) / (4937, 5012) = 0.05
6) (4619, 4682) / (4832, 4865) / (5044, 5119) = 0.08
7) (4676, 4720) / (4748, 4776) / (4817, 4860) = -0.05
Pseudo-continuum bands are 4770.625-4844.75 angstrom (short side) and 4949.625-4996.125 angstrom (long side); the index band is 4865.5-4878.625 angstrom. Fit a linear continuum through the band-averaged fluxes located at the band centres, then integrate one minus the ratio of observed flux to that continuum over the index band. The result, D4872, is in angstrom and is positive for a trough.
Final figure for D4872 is -3.76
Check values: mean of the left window 32.7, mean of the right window 43.6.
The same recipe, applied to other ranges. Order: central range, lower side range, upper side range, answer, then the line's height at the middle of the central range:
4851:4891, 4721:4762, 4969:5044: -4.8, 39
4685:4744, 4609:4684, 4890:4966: 2.1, 34.5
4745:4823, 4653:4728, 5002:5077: 4.9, 36.5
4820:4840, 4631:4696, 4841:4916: 6.5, 40.3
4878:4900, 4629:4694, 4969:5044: -1.6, 40.3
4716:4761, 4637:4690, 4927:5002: 2.2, 35.7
